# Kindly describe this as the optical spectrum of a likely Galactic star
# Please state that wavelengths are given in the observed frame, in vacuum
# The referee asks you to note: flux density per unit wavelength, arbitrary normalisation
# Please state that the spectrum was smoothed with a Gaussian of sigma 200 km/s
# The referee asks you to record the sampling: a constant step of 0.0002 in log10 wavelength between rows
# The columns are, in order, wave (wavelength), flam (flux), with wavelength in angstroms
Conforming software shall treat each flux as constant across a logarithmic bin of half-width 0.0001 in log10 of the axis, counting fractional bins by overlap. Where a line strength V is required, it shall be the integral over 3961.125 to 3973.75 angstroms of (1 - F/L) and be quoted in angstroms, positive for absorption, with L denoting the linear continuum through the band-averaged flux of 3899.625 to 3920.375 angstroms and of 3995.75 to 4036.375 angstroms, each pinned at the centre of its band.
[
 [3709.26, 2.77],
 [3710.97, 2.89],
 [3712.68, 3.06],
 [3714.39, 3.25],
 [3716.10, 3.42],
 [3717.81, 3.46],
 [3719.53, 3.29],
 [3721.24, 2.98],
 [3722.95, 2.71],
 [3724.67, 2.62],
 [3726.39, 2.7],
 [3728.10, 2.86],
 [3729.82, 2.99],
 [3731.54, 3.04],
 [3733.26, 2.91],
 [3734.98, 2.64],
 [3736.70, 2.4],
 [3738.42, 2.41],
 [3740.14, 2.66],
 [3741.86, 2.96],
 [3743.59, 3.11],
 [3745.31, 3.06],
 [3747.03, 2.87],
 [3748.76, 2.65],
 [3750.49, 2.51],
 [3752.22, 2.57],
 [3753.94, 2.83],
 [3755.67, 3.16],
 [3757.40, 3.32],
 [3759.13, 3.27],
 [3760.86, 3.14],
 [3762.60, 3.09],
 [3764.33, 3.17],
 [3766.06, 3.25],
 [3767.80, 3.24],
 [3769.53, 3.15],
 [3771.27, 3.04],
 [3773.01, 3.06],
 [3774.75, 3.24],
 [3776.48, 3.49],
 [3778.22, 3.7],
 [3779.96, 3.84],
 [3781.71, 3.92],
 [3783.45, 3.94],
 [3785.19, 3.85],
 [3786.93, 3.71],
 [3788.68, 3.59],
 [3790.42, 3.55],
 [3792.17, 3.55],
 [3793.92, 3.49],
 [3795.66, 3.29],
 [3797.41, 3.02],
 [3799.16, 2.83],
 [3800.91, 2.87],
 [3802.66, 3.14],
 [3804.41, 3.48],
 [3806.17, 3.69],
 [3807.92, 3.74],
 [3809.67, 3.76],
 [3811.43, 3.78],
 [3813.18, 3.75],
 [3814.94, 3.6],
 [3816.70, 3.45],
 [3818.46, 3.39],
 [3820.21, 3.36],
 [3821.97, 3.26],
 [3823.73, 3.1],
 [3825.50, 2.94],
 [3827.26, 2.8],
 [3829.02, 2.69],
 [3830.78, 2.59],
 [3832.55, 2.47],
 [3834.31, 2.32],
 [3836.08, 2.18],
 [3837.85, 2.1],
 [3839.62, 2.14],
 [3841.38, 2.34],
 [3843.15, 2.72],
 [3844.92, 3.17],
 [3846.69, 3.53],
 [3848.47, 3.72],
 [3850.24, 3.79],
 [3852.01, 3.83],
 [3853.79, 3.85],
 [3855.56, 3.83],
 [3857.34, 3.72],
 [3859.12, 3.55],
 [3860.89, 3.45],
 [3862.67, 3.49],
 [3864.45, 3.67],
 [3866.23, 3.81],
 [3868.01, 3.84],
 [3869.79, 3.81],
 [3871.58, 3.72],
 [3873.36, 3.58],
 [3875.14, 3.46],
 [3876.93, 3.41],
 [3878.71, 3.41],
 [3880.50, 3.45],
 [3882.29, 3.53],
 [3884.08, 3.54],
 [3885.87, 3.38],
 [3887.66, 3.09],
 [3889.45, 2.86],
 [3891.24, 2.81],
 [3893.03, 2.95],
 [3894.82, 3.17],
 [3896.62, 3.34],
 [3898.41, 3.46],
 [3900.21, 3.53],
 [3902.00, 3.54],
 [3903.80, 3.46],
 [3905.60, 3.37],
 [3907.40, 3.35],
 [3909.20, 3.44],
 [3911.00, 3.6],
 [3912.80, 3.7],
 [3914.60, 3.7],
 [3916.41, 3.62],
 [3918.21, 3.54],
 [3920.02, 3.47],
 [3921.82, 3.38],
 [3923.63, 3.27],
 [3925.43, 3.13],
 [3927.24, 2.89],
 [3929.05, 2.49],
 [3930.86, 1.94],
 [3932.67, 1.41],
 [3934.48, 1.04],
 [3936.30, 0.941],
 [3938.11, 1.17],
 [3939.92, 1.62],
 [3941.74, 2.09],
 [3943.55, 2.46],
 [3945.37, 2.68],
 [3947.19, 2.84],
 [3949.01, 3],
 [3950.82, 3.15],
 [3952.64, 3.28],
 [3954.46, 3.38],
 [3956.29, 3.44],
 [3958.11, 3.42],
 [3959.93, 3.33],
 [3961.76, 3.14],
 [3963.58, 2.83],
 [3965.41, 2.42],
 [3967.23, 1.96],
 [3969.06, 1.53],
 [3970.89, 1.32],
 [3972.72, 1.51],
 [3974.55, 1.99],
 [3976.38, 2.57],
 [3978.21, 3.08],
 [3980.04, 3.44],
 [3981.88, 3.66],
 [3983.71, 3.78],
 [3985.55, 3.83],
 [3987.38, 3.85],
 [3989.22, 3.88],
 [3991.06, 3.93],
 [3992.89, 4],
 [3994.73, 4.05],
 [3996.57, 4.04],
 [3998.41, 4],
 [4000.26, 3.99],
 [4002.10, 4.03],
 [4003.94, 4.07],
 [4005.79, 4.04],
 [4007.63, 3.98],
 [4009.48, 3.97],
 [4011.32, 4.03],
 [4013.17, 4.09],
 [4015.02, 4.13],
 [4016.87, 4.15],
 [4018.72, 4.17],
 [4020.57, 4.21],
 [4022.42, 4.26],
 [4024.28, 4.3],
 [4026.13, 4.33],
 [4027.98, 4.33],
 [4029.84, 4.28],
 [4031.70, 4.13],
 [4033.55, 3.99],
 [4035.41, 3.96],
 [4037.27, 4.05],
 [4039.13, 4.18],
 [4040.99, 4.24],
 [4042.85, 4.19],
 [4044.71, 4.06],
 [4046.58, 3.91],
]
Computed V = 5.8 angstroms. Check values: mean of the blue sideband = 3.53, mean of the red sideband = 4.11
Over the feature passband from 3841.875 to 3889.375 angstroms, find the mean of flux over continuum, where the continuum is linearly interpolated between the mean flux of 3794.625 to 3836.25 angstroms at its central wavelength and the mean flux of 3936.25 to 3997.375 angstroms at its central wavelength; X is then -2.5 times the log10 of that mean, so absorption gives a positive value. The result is -0.149 mag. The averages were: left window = 3.16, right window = 2.9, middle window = 3.53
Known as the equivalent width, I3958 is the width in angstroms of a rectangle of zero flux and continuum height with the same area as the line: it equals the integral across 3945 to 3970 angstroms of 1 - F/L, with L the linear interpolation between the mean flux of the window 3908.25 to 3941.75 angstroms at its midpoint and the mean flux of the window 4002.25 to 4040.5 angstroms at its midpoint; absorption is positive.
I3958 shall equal 2.1 angstroms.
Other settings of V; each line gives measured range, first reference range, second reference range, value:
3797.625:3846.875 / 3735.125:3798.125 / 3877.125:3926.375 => 3.49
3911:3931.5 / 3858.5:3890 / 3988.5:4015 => 2.58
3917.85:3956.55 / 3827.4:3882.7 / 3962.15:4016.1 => 9.15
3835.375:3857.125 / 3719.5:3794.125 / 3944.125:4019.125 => 0.61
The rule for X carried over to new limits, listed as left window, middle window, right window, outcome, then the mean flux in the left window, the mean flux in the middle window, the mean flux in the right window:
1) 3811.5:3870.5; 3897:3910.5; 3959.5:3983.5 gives -0.19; 3.23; 3.45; 2.54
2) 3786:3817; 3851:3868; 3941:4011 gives -0.10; 3.46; 3.7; 3.22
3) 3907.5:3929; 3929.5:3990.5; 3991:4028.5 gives 0.39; 3.39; 2.61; 4.1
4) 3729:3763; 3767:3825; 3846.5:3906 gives -0.11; 2.88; 3.45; 3.5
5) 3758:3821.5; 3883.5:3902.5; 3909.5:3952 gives -0.13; 3.43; 3.23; 2.67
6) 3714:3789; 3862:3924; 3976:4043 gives 0.04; 3.11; 3.45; 3.99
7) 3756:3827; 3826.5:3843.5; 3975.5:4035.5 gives 0.40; 3.39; 2.42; 3.96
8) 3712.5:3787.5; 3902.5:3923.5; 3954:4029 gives -0.04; 3.1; 3.5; 3.53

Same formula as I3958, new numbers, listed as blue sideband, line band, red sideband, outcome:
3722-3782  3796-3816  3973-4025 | -1.5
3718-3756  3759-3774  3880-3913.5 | -1.2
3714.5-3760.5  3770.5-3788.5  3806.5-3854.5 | -3.4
